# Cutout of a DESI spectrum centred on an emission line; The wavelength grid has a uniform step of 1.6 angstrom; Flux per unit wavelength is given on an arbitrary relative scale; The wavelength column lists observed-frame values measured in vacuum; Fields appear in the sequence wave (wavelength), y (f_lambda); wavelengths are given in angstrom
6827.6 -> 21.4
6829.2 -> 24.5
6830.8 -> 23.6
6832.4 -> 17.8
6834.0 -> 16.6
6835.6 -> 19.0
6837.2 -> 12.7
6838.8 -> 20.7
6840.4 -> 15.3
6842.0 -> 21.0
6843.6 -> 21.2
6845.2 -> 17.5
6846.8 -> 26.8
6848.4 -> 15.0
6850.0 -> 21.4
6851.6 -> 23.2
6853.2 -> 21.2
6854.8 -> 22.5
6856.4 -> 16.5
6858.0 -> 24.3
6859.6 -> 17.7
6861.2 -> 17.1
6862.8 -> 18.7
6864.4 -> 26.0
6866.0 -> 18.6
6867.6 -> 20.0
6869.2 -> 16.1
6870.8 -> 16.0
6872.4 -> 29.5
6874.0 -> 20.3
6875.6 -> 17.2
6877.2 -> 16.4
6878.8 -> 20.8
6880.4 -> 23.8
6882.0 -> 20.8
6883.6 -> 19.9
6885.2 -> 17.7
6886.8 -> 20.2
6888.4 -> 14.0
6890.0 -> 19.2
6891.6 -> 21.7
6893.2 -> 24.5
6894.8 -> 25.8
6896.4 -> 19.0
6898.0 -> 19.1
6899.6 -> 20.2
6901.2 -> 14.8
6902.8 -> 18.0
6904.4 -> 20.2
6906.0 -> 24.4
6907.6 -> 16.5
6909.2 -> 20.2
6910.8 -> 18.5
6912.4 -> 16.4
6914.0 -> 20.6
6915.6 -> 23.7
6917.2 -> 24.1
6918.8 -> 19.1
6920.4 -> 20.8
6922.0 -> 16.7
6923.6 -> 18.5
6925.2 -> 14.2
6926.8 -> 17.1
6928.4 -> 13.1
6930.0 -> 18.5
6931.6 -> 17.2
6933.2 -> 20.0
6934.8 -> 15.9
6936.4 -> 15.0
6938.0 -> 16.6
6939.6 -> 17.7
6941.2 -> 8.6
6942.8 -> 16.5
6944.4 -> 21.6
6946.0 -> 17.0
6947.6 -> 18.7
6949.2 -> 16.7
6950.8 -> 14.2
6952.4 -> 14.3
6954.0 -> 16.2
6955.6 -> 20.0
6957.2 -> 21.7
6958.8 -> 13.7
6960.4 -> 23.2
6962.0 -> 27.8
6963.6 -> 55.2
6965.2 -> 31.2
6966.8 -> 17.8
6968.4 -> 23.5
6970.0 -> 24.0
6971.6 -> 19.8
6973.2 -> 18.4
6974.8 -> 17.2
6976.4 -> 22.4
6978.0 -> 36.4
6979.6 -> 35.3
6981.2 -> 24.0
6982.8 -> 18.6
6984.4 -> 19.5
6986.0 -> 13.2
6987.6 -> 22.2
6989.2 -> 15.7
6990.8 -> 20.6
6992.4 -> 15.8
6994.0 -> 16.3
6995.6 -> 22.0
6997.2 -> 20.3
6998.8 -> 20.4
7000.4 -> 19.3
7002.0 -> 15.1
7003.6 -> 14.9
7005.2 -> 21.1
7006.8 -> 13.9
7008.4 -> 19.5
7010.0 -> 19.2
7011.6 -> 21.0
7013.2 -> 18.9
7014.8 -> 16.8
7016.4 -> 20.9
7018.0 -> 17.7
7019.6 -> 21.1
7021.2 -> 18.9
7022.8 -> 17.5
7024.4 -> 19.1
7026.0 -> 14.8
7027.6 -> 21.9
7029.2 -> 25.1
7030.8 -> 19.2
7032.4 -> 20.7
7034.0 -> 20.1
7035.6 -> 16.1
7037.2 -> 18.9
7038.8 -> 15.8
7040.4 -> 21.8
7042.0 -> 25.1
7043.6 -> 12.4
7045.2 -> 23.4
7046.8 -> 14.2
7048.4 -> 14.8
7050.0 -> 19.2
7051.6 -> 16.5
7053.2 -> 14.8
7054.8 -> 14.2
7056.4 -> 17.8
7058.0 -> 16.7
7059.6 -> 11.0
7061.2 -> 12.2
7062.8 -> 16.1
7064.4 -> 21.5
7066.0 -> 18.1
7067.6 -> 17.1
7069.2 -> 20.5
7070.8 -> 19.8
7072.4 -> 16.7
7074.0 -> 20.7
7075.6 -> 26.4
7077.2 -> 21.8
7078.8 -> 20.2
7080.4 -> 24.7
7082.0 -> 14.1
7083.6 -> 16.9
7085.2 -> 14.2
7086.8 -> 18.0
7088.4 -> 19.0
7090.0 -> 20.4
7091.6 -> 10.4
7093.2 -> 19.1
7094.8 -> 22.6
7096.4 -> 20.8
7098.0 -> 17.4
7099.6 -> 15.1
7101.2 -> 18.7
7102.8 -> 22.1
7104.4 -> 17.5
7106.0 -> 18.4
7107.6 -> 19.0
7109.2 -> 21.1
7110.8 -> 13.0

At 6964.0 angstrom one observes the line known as [S II]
